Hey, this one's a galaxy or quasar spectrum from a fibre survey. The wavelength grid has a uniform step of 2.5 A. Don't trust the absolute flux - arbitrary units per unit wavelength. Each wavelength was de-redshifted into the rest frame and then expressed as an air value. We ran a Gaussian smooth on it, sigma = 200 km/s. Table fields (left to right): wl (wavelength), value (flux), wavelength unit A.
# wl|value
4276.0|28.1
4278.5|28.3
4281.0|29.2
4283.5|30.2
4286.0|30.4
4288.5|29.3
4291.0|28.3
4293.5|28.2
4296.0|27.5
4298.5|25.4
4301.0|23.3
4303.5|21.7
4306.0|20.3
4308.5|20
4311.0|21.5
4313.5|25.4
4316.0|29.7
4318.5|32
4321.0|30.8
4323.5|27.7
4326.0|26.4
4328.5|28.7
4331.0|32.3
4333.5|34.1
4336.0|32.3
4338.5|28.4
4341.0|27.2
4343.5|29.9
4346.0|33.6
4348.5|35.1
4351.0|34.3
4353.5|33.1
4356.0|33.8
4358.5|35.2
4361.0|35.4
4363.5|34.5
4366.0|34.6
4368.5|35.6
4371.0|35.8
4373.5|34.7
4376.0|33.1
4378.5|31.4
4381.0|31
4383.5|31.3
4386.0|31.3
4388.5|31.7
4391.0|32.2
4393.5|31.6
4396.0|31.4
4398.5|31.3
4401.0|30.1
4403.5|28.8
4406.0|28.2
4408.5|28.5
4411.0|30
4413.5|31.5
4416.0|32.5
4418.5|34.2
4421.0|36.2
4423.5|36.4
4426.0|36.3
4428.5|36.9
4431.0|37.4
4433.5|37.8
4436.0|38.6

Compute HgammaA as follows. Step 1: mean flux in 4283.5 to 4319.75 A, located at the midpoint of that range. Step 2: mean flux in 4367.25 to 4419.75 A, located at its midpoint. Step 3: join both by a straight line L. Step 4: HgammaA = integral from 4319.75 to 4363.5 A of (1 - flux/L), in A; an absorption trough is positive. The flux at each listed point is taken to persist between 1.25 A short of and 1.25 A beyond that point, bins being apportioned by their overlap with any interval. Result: -4.9 A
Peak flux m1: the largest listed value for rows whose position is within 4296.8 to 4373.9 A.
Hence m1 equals 35.8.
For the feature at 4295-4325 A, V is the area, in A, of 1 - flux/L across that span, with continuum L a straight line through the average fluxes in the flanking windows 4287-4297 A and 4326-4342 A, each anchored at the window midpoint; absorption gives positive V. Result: 3.9 A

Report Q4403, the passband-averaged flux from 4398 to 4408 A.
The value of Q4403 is 29.4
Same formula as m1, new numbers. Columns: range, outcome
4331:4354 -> 35.1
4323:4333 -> 32.3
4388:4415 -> 32.2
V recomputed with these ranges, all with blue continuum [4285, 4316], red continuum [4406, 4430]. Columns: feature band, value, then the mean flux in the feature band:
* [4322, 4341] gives -1.7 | 29.8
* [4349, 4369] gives -3.6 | 34.5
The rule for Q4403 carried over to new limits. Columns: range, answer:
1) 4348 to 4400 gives 33.2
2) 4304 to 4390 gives 30.9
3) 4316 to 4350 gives 30.6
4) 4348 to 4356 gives 34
